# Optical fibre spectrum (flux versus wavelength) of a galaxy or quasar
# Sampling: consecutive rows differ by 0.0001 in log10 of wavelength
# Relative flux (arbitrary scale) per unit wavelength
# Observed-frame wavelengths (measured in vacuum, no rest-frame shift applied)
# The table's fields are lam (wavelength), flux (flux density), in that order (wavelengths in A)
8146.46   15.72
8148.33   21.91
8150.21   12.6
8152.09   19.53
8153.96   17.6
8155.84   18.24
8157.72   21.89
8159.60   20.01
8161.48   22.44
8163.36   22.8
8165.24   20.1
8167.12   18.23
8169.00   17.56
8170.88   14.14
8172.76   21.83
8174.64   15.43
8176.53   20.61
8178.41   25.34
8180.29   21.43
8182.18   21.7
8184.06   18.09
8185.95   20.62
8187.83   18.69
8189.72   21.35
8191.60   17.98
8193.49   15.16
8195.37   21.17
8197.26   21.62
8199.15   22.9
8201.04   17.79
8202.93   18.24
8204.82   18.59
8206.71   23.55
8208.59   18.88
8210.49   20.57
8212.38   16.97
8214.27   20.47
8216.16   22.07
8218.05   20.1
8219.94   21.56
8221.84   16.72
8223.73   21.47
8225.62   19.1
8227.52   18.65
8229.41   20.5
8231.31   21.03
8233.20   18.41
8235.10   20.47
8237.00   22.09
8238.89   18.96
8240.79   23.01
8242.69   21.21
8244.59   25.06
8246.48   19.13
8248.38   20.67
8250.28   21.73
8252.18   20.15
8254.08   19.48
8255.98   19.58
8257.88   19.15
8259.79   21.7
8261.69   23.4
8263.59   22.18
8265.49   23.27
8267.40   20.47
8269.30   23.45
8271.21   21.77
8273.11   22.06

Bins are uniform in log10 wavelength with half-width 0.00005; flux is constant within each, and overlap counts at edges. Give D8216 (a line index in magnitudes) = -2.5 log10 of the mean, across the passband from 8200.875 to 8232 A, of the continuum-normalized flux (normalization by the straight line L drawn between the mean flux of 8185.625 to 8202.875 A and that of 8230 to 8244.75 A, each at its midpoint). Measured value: 0.028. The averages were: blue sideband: 19.6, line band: 19.8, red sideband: 21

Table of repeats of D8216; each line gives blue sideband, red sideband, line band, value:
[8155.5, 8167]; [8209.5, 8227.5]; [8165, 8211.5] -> 0.04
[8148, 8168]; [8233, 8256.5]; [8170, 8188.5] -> 0.00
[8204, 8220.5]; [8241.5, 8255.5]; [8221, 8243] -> 0.03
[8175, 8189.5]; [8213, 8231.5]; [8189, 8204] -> 0.05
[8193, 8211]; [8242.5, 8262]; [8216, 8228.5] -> 0.03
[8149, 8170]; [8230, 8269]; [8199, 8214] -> 0.03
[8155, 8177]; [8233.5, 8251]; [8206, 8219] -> 0.01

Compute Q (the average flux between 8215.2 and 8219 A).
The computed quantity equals 21.1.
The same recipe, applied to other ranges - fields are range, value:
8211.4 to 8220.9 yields 20.2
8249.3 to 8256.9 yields 20.2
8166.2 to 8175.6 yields 17.4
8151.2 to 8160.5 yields 19.5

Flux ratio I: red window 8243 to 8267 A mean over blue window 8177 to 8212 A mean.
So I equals 1.1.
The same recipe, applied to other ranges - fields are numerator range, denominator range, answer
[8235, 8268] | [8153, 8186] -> 1.07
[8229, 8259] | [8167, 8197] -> 1.06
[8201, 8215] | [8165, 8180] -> 1.01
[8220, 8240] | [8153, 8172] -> 1.03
